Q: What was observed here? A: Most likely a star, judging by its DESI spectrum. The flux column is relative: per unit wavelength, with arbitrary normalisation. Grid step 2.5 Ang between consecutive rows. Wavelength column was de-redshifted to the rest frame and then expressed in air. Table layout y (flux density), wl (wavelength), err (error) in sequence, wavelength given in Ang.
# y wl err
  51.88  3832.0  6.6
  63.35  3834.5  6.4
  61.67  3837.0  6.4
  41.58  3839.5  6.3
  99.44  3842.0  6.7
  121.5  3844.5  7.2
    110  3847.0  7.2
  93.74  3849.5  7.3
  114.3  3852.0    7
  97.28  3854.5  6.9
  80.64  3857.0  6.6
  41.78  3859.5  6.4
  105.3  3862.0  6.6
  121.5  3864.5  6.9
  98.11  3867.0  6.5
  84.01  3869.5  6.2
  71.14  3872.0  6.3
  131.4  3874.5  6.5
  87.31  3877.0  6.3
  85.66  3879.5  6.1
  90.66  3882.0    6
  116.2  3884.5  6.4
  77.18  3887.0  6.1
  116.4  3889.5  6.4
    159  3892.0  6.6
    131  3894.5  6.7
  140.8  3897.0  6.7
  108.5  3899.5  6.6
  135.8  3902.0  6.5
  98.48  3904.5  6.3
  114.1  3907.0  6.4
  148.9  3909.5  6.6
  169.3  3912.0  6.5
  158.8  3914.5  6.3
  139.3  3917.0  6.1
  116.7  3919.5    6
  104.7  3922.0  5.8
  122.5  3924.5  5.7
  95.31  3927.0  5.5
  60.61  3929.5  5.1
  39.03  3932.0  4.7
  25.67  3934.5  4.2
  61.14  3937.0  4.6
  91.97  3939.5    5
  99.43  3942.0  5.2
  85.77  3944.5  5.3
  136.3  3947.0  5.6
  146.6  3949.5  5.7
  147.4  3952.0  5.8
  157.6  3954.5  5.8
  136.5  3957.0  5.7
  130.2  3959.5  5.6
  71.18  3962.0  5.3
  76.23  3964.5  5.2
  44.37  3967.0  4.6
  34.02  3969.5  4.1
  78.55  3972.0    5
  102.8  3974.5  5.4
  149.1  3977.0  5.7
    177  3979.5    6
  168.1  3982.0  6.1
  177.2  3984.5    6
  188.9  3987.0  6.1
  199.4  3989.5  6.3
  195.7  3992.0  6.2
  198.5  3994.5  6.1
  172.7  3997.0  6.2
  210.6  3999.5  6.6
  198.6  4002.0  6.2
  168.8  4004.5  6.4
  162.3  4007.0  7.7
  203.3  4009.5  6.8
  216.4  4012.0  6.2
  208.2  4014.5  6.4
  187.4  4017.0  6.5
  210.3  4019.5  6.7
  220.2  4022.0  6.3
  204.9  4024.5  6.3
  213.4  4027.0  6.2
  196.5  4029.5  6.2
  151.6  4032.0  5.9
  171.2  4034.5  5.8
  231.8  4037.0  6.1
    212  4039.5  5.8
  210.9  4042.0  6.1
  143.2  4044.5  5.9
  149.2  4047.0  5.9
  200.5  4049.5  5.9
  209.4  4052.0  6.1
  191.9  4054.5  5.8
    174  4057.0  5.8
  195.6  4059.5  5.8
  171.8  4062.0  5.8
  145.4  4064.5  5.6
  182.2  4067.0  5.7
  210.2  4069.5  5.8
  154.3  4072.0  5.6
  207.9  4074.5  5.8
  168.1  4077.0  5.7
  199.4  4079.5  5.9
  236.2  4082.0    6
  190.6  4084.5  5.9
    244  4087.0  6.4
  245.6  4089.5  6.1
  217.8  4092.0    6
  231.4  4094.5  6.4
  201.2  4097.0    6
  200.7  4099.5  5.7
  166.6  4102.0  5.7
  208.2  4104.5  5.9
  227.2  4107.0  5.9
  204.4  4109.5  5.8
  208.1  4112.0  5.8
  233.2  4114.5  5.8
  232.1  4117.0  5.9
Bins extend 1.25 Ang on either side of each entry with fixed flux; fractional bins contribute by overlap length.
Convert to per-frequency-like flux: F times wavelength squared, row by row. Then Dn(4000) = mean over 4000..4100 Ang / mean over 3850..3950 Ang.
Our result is 2.02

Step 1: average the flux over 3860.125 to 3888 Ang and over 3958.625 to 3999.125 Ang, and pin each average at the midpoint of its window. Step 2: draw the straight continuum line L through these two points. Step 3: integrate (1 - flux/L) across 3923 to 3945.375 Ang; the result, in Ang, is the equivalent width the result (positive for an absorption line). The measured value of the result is 8.1 Ang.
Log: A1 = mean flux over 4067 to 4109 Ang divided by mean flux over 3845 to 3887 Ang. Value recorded 2.16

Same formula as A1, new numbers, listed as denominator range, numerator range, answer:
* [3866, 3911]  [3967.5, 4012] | 1.47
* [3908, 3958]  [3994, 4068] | 1.70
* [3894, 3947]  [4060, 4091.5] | 1.83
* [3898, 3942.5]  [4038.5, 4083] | 1.77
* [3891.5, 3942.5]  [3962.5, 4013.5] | 1.41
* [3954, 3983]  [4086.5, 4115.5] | 1.98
